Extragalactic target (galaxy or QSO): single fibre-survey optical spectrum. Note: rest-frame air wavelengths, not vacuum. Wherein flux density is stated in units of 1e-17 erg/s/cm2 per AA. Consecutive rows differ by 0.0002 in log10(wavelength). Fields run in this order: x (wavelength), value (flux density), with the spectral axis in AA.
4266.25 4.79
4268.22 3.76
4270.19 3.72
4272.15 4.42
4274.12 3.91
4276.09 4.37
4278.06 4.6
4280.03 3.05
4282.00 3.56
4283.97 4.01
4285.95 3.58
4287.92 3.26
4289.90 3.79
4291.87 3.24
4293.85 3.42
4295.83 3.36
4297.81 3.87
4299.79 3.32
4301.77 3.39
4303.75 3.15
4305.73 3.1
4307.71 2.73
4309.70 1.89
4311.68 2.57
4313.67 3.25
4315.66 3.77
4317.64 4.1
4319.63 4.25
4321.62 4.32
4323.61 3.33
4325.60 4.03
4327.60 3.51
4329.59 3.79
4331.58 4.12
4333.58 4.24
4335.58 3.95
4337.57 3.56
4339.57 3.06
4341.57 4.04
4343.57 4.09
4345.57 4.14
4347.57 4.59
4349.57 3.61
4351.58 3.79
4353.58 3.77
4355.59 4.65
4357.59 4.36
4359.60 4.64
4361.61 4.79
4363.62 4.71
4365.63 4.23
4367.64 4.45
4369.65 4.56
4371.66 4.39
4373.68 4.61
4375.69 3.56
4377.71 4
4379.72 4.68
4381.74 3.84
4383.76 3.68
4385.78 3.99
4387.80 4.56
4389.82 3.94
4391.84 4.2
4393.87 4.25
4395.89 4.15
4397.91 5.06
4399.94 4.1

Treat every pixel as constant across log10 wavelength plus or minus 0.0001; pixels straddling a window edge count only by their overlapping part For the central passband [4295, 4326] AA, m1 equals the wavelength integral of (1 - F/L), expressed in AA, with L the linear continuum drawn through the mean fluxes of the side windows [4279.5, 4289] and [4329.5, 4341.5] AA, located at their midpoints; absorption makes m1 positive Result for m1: 2.33 AA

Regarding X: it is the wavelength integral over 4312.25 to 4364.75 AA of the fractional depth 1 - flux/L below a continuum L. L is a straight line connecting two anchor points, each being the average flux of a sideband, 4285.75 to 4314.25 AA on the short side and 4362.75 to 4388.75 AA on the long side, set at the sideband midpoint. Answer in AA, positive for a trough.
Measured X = -3.98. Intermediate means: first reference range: 3.18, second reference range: 4.25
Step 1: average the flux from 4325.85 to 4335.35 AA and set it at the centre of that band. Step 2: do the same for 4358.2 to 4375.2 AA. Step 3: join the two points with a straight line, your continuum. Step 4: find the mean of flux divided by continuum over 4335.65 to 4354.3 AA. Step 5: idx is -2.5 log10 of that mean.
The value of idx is 0.08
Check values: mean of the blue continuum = 3.92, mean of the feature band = 3.86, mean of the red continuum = 4.51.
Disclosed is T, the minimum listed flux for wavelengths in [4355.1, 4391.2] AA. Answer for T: 3.56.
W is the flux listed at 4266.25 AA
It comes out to 4.79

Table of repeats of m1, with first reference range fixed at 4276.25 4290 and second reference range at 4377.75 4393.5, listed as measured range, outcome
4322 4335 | 0.13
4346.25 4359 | -0.47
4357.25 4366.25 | -1.21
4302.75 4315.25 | 3.26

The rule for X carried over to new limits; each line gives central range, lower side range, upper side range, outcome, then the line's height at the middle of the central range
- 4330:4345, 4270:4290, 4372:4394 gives 0.49 AA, 4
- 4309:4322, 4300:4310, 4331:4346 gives -0.70 AA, 3.25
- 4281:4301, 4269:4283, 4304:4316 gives -0.47 AA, 3.46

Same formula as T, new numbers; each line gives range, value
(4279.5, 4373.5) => 1.89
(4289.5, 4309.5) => 2.73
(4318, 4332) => 3.33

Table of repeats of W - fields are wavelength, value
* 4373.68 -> 4.61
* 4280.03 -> 3.05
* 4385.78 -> 3.99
